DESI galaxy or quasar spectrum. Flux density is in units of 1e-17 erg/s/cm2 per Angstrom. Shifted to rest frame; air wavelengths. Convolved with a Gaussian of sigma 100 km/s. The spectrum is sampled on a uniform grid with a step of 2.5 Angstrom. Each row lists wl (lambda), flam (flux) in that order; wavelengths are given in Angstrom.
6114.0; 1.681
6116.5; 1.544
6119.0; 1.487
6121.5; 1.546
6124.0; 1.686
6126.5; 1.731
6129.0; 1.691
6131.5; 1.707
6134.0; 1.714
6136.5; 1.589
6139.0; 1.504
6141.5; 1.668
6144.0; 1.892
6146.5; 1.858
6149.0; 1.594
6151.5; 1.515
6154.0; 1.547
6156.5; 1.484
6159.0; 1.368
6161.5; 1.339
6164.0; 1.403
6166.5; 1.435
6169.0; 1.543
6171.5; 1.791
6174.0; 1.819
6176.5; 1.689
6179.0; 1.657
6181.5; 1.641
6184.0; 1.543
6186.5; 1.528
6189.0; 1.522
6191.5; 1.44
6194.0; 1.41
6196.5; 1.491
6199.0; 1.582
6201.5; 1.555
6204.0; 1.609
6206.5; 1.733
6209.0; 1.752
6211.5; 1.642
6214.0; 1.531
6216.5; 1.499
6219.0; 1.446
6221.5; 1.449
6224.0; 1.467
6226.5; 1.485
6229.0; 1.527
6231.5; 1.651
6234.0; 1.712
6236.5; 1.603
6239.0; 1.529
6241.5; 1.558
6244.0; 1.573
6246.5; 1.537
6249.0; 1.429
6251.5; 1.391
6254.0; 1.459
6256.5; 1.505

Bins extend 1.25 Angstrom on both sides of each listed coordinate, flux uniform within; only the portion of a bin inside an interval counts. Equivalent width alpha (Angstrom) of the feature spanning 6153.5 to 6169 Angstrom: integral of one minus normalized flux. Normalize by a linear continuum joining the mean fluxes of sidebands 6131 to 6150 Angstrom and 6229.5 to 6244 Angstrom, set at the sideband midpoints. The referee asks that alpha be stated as 2.22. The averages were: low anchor 1.69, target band 1.43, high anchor 1.6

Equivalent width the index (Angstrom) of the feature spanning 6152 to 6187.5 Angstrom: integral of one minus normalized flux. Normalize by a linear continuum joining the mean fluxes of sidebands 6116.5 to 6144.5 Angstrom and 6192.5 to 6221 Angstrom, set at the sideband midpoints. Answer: 1.0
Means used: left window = 1.64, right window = 1.56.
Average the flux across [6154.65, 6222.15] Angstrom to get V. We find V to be 1.55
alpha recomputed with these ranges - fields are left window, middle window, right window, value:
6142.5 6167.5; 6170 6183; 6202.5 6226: -1.33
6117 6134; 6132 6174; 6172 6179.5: 2.60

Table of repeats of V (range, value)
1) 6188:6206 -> 1.52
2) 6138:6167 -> 1.55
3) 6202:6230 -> 1.56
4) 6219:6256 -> 1.52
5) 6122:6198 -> 1.59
